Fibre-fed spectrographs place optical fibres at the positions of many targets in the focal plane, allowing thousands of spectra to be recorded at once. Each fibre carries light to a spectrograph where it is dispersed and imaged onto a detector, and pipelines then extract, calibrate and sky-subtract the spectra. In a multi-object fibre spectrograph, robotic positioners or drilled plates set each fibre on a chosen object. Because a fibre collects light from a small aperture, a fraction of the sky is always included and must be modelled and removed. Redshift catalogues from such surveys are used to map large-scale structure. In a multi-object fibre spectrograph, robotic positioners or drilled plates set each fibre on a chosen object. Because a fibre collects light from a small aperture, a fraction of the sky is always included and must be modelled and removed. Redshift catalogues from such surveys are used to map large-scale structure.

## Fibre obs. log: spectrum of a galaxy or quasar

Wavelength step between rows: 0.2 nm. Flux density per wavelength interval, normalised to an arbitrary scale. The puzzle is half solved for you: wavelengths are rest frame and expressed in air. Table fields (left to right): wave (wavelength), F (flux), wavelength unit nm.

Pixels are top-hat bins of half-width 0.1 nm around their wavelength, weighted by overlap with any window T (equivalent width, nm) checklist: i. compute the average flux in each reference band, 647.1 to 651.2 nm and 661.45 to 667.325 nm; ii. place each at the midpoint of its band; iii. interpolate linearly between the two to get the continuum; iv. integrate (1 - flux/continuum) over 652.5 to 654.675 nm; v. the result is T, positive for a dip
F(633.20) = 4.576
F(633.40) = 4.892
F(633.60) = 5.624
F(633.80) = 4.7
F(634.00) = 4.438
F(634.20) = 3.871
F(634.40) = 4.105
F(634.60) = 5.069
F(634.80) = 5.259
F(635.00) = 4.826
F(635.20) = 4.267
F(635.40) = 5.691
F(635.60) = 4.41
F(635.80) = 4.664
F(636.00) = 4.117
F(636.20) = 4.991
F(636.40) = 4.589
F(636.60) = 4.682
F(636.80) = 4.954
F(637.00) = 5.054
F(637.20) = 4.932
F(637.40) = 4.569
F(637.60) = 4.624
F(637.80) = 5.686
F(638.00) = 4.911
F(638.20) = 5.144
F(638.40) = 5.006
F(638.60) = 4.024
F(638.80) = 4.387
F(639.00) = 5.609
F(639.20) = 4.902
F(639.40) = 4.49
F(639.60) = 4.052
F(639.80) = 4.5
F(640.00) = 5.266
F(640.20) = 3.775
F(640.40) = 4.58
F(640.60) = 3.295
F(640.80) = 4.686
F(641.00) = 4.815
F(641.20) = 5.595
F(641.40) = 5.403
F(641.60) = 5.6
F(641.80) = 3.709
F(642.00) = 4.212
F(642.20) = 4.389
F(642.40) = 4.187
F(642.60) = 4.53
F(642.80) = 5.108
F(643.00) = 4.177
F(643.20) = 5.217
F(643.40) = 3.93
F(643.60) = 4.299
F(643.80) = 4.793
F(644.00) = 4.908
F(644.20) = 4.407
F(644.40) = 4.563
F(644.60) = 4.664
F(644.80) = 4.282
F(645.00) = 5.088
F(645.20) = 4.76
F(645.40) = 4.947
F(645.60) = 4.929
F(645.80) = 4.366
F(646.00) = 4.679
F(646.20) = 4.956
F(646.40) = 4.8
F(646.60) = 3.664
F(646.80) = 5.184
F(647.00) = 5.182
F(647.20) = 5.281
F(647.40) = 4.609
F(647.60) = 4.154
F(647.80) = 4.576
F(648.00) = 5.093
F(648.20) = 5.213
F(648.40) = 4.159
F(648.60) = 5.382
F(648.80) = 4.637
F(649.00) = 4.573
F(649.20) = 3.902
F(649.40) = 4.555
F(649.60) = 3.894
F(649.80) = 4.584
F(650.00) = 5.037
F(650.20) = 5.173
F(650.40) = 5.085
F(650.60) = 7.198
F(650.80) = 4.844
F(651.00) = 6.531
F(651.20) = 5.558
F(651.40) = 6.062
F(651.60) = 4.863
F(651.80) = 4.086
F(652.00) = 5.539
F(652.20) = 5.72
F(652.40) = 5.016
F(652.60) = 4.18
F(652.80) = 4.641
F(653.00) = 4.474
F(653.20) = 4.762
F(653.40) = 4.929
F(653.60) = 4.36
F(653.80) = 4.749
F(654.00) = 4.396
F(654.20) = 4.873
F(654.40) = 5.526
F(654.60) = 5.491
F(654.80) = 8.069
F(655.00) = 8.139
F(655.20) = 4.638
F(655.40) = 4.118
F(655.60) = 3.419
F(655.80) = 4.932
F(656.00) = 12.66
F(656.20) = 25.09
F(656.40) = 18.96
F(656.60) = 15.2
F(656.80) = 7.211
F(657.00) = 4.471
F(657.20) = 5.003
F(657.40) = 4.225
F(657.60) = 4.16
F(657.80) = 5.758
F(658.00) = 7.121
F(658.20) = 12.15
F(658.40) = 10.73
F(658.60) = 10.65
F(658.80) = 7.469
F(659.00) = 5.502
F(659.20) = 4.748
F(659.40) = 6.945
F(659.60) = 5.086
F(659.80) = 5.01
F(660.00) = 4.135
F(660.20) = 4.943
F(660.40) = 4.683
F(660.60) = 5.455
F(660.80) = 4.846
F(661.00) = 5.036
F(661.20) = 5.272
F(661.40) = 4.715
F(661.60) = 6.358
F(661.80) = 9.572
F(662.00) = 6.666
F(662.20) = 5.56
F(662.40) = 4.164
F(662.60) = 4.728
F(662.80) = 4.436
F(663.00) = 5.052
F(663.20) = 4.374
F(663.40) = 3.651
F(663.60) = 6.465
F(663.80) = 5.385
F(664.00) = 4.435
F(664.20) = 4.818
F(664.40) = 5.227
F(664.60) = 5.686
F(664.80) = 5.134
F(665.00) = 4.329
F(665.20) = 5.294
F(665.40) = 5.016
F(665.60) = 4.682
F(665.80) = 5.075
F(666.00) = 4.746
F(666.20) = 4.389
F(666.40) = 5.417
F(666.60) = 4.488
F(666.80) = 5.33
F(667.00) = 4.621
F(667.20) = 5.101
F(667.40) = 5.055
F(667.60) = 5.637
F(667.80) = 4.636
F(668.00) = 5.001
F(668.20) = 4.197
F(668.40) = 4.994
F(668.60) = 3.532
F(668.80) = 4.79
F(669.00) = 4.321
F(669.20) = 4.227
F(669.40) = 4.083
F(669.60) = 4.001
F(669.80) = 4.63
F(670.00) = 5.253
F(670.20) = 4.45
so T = 0.11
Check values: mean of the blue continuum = 4.94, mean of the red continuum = 5.17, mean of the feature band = 4.75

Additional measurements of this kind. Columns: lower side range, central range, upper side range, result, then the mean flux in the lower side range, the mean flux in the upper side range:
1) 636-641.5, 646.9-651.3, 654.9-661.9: 0.84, 4.75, 7.38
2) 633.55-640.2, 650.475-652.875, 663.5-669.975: -0.28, 4.75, 4.84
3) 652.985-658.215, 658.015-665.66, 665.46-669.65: 0.29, 7.34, 4.69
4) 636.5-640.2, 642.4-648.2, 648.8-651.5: 0.36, 4.79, 5.13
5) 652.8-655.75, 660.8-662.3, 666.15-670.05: -0.37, 5.12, 4.68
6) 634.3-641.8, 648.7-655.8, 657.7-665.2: 0.45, 4.76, 5.84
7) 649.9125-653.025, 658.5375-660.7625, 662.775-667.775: -0.30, 5.27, 4.96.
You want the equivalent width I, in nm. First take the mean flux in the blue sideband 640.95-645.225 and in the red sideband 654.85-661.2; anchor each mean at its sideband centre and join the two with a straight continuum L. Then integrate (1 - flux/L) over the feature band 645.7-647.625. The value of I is 0.23 nm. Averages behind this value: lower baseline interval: 4.66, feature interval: 4.71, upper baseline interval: 7.47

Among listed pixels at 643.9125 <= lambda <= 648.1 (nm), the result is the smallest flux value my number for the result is 3.664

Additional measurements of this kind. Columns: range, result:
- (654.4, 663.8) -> 3.419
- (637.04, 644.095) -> 3.295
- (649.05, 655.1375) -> 3.894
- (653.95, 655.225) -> 4.396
